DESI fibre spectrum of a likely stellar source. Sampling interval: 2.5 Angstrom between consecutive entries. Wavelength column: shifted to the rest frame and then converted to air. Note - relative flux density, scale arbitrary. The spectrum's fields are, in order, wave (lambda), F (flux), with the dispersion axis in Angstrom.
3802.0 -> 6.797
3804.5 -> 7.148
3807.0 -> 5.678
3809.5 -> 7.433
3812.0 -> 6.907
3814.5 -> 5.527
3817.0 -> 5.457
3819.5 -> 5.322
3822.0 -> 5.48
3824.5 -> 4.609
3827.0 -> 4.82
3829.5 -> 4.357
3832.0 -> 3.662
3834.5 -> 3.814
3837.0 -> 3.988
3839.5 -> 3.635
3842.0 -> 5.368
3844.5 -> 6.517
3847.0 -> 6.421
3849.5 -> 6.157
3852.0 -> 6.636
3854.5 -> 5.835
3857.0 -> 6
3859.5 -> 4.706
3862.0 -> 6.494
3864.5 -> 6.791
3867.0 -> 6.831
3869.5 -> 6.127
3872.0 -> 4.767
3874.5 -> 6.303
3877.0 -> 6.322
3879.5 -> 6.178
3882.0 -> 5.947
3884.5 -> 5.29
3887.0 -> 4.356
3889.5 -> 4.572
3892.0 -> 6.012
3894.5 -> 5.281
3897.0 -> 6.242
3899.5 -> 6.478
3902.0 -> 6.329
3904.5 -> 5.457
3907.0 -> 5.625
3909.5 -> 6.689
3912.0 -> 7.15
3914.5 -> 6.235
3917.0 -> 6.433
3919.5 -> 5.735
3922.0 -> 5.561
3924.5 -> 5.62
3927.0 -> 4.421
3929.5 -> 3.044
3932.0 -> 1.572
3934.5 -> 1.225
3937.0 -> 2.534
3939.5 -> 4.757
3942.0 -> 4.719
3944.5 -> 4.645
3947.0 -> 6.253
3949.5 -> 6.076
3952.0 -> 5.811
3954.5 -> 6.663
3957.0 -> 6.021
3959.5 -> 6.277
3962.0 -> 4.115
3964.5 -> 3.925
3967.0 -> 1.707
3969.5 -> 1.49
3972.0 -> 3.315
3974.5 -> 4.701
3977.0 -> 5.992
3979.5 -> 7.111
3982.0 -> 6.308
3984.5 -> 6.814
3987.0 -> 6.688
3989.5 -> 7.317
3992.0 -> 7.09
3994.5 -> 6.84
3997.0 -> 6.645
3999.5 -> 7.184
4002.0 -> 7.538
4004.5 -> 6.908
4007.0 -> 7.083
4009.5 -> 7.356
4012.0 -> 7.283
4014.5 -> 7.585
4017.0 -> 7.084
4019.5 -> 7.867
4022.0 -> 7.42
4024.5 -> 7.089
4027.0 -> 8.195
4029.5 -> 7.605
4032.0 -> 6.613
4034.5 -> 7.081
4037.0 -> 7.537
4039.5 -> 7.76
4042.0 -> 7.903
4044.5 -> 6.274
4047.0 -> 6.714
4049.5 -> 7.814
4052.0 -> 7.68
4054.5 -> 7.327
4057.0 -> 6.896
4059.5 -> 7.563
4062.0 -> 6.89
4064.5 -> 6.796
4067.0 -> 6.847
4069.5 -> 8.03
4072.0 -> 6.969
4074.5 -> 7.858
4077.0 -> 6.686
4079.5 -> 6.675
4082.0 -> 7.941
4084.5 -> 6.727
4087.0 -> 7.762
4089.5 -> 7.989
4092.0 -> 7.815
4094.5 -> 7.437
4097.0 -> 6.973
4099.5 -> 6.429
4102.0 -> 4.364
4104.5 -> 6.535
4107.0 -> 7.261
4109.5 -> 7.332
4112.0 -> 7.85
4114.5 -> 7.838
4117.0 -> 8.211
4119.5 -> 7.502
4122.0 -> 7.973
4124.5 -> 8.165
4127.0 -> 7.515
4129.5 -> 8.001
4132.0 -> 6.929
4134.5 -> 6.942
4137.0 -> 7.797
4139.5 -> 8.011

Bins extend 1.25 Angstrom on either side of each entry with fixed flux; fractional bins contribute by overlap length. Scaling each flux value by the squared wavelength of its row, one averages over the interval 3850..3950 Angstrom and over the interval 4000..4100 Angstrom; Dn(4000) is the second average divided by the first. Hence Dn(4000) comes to 1.45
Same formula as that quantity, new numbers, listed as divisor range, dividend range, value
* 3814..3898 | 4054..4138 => 1.50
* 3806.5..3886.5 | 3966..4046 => 1.29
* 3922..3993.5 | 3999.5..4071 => 1.55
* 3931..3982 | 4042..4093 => 1.71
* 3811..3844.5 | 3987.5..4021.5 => 1.61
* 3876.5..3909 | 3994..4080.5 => 1.37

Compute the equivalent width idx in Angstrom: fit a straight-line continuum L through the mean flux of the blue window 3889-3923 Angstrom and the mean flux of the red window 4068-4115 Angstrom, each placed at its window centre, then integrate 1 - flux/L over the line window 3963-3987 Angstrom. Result 6.5 Angstrom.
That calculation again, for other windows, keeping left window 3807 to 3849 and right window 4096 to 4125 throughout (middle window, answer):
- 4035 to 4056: -2.0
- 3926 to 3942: 7.8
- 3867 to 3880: -1.1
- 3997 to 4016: -2.3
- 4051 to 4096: -2.6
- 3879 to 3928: -0.2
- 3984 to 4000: -1.4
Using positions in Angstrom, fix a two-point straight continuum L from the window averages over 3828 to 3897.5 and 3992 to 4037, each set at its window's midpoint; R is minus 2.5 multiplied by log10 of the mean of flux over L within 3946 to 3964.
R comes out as 0.135 mag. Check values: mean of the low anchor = 5.51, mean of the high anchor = 7.26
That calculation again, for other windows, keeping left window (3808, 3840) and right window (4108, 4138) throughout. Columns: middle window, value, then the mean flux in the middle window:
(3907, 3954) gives 0.20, 4.96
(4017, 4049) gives -0.07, 7.34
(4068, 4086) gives 0.00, 7.27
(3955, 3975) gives 0.48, 4.02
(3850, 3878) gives -0.13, 6.07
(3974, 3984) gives 0.04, 6.19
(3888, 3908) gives -0.01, 5.73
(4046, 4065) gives -0.02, 7.23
